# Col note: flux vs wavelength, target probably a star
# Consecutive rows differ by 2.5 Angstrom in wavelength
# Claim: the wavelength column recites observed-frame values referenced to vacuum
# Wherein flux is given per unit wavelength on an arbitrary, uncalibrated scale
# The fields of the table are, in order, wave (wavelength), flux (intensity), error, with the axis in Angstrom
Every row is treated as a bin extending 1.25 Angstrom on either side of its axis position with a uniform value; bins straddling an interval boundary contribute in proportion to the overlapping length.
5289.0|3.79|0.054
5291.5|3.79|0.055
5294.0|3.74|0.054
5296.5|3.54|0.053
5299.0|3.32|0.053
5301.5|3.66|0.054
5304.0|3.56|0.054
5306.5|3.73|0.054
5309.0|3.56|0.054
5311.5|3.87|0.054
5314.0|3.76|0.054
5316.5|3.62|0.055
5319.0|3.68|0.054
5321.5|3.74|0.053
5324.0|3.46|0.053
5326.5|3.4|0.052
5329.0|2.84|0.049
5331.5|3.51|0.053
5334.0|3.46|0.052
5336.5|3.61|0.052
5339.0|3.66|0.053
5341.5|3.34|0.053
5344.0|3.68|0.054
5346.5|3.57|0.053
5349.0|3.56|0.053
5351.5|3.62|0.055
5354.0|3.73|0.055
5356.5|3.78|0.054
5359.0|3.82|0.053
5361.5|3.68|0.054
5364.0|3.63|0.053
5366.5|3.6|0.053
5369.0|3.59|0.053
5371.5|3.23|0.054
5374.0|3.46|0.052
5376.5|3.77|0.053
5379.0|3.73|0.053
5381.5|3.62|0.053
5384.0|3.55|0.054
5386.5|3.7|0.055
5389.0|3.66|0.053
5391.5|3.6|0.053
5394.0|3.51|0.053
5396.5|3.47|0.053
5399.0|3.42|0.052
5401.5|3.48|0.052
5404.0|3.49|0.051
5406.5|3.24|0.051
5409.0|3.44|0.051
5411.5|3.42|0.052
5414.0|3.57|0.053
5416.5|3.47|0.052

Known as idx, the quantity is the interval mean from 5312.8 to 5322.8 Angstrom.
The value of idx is 3.7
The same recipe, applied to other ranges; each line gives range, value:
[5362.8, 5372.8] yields 3.51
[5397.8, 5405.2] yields 3.46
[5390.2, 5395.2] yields 3.56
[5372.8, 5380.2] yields 3.65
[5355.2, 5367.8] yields 3.7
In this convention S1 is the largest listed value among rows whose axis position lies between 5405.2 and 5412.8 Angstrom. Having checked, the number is 3.44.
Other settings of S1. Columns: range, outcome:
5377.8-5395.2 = 3.73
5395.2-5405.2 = 3.49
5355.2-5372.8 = 3.82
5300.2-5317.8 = 3.87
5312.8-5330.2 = 3.76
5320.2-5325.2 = 3.74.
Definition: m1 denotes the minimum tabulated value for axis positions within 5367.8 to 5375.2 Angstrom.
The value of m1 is 3.23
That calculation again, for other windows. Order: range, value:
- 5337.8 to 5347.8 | 3.34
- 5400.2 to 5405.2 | 3.48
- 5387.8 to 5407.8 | 3.24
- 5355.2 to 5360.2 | 3.78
